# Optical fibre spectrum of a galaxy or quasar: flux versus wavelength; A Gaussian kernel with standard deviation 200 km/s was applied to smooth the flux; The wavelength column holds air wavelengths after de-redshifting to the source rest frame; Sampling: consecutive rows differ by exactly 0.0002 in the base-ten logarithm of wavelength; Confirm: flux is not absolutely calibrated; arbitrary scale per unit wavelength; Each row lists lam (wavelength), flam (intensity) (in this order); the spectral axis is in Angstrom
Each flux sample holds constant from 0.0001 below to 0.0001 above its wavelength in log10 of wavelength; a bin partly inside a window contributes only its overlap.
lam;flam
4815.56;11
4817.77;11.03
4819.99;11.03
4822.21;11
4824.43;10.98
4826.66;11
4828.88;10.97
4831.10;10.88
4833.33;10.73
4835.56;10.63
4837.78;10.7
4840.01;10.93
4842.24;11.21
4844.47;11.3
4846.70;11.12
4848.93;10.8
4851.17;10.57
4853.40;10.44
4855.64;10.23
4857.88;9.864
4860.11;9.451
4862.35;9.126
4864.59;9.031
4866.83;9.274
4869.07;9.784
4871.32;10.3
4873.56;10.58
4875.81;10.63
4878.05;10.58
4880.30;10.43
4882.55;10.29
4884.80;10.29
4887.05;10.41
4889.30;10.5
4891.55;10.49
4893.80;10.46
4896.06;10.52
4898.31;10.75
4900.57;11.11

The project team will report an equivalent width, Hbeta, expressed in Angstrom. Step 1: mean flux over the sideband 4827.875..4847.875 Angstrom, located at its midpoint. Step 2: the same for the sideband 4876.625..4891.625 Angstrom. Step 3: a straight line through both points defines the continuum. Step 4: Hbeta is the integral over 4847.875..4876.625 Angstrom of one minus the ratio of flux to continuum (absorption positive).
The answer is 1.82 Angstrom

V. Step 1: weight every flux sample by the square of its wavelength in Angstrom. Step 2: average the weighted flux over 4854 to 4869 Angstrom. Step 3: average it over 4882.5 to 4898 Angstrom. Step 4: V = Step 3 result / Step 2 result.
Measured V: 1.1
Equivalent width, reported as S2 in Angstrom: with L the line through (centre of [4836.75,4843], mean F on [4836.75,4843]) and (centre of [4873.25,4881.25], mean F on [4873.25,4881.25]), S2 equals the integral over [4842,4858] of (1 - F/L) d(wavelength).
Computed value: 0.2 Angstrom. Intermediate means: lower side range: 10.9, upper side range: 10.6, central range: 10.7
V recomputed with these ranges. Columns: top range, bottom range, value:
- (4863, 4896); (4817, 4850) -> 0.95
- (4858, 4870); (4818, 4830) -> 0.87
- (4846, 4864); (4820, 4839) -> 0.94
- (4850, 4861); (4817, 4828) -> 0.93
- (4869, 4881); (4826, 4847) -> 0.97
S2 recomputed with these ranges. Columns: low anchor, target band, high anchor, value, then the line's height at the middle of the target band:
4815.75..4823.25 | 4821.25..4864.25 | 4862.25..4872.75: -1.1 Angstrom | 10.3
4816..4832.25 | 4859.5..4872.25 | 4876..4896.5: 1.4 Angstrom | 10.6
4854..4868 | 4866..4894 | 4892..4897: -0.7 Angstrom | 10.1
